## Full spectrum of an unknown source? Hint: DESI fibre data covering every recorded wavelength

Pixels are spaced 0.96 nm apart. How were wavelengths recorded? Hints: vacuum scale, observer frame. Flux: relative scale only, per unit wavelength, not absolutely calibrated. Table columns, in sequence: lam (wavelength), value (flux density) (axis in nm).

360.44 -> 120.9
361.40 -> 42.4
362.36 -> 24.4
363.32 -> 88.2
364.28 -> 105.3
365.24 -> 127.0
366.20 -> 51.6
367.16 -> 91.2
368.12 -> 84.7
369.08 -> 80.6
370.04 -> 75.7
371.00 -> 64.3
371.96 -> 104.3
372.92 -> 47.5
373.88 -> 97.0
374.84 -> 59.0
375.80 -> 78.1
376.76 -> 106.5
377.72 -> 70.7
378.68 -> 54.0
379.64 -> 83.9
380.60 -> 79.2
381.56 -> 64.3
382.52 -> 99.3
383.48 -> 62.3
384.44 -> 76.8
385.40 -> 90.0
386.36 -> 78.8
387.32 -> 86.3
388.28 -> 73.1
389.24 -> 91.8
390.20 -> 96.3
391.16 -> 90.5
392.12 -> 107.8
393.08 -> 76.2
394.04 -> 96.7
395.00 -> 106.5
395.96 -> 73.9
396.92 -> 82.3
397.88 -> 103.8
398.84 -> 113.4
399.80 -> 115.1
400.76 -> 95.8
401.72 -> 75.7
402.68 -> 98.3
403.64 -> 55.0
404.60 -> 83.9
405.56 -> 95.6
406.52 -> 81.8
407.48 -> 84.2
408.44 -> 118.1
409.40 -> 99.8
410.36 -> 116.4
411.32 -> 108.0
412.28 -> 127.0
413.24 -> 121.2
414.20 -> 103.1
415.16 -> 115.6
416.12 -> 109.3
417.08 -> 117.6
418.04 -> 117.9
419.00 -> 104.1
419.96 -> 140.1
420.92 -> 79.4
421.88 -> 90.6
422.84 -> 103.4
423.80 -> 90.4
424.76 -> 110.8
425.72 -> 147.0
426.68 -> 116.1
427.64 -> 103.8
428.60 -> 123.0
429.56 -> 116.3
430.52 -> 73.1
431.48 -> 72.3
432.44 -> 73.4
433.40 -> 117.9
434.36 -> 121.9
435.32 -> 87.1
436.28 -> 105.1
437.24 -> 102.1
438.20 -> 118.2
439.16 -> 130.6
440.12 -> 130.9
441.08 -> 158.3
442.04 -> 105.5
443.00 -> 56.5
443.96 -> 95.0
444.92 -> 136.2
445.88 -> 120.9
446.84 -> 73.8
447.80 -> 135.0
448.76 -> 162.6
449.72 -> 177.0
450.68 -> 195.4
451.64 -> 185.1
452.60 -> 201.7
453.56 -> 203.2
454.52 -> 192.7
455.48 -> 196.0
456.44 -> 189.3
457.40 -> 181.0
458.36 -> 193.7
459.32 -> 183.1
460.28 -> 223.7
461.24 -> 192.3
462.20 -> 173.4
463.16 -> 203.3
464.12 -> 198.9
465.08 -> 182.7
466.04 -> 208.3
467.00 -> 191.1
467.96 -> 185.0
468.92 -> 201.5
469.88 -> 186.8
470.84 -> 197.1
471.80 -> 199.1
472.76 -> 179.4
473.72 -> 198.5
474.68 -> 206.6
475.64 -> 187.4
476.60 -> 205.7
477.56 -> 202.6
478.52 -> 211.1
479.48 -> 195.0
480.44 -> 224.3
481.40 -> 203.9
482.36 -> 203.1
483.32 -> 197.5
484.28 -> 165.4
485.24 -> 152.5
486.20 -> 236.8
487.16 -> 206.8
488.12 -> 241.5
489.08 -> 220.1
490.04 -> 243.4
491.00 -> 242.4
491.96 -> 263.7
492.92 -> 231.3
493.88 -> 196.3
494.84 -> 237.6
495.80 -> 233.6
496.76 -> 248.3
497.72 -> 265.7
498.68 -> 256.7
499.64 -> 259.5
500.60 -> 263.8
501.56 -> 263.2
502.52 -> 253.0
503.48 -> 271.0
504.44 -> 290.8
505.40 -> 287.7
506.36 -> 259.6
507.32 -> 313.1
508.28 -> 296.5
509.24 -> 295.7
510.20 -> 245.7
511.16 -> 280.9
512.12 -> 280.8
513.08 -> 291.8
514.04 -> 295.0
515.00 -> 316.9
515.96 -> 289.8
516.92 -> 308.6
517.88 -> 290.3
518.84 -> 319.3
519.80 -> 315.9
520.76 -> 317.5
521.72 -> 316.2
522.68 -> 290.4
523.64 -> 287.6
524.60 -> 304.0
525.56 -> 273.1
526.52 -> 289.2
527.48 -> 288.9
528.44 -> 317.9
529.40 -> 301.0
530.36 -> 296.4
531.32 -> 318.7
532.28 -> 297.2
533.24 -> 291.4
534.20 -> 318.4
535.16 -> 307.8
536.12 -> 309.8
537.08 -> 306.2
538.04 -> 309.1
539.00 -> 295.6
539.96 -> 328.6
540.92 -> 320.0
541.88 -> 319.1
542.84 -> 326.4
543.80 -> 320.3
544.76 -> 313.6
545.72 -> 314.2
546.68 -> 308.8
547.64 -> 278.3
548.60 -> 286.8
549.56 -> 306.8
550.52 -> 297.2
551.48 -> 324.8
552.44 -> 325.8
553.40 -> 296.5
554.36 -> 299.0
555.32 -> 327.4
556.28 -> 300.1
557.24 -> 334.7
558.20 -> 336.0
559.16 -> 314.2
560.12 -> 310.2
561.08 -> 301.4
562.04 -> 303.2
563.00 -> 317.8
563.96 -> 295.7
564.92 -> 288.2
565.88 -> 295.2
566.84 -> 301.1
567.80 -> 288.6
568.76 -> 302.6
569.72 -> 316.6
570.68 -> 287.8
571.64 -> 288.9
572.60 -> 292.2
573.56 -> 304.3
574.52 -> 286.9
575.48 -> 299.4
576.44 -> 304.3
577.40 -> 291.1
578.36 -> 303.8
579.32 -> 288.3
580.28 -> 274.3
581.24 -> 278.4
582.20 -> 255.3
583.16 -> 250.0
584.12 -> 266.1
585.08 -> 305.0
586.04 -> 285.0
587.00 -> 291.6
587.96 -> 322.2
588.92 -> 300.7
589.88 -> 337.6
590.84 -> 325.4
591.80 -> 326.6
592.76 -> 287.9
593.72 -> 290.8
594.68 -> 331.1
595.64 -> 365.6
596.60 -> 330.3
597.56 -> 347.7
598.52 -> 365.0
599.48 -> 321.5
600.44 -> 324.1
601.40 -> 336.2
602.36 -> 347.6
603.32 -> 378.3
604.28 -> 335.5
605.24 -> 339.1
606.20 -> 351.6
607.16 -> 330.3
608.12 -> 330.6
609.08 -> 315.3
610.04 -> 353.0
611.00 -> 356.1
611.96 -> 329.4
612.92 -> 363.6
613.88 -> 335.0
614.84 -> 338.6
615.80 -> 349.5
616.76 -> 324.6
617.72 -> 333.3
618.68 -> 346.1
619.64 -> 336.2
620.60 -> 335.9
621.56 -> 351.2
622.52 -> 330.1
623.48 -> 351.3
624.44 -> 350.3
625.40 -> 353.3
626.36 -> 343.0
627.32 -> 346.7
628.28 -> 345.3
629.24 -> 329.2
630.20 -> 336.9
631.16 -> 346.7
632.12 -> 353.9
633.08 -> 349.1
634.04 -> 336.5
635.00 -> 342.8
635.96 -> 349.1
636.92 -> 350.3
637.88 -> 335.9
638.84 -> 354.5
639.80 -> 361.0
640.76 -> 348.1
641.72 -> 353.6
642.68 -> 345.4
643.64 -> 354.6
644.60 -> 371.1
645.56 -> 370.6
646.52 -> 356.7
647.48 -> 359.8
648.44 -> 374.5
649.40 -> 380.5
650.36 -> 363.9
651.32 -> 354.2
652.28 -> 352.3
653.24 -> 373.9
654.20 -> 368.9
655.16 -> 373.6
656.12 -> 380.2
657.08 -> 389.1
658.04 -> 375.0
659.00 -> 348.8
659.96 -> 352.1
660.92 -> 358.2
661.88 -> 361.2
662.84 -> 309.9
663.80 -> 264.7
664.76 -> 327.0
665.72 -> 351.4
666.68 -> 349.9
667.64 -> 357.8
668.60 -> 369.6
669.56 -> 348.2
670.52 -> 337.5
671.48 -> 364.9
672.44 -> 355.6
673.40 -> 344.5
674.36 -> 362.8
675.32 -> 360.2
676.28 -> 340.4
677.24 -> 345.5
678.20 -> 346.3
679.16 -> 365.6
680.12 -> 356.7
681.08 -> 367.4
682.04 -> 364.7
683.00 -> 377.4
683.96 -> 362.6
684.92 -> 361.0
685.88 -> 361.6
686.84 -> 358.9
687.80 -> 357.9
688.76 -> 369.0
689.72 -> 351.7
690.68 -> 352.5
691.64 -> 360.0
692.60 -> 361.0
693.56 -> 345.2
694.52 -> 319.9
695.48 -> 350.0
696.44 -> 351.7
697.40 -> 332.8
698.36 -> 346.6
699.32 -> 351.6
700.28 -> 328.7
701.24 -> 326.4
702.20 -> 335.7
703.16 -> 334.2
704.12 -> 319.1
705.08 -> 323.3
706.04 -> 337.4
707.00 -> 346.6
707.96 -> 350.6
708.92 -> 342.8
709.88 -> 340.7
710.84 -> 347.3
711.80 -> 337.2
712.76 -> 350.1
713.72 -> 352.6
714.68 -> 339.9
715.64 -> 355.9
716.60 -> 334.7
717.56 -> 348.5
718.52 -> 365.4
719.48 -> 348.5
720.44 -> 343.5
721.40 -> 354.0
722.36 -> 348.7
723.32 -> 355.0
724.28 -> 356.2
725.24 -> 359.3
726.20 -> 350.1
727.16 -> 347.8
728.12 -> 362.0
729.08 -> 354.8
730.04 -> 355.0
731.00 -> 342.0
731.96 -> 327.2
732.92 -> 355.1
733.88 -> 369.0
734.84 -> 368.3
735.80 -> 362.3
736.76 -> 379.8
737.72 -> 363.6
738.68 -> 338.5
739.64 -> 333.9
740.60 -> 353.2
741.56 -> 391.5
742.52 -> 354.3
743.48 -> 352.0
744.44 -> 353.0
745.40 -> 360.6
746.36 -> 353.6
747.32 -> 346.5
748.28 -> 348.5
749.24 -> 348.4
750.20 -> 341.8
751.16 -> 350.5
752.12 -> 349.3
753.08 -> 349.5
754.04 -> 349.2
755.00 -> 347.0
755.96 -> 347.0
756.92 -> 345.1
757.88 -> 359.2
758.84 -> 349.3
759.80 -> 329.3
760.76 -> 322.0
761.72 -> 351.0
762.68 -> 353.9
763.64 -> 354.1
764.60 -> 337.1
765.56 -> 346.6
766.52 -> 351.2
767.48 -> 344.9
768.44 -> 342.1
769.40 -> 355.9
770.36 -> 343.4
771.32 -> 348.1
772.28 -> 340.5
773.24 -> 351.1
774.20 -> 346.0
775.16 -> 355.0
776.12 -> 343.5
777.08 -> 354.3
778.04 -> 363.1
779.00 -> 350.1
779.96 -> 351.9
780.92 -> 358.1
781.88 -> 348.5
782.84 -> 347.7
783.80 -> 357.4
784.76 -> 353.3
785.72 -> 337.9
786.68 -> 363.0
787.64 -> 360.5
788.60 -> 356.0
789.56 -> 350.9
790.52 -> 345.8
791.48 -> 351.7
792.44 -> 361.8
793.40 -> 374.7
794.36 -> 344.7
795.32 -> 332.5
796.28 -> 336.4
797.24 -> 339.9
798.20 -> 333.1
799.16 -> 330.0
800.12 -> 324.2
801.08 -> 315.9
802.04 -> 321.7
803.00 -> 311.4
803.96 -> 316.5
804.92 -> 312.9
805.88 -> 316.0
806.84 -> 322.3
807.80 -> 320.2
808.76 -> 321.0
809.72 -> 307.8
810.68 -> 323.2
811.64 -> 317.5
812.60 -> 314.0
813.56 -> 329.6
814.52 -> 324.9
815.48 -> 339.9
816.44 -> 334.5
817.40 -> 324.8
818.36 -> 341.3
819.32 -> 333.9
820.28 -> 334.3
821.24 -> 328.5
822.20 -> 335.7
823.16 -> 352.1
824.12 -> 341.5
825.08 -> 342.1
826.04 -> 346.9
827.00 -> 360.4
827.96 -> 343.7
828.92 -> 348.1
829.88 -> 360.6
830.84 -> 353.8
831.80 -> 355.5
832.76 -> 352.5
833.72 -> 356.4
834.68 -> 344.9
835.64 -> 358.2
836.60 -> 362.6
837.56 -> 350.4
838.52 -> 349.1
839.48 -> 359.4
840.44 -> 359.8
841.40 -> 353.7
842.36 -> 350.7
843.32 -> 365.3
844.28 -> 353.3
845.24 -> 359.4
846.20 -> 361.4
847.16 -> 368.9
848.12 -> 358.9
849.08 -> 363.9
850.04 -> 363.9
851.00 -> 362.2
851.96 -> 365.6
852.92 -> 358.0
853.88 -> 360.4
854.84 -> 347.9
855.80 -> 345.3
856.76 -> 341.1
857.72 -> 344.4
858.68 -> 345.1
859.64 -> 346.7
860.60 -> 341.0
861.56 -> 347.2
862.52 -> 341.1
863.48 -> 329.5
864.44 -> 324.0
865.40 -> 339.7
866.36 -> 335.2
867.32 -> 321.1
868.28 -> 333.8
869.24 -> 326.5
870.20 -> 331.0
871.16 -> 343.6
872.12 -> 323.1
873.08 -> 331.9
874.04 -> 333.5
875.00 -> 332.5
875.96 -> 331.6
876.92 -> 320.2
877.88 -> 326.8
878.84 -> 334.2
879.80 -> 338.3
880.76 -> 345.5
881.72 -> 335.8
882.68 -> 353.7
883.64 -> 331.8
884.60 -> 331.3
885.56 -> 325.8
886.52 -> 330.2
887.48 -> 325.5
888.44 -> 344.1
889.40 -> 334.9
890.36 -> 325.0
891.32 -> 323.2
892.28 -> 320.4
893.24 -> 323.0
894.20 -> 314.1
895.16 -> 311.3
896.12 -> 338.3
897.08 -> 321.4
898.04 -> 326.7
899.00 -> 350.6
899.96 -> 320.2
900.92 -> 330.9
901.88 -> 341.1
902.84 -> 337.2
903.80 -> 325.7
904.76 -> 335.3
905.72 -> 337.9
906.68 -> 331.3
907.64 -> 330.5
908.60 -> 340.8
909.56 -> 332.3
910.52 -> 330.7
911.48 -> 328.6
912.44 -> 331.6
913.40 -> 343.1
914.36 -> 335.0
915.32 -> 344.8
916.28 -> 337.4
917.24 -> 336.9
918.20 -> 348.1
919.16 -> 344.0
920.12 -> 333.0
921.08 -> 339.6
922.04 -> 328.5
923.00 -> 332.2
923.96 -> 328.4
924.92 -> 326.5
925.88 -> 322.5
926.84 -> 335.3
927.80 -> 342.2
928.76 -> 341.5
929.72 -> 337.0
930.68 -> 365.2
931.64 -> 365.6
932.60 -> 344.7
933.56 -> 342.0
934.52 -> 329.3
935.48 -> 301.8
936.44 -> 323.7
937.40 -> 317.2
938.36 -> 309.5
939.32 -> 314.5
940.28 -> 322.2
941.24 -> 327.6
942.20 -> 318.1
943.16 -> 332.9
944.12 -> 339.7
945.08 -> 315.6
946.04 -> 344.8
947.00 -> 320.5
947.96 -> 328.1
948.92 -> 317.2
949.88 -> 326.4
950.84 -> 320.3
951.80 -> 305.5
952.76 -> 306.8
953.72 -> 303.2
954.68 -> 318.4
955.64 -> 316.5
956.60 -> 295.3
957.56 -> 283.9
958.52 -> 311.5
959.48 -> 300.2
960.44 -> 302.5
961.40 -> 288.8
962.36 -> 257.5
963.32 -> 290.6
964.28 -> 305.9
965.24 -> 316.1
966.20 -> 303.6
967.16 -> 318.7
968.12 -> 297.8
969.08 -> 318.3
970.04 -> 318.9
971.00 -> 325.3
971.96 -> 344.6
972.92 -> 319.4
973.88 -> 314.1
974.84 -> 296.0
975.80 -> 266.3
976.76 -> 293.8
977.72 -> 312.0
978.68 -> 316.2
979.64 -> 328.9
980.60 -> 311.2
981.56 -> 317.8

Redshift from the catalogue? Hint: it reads 0.13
